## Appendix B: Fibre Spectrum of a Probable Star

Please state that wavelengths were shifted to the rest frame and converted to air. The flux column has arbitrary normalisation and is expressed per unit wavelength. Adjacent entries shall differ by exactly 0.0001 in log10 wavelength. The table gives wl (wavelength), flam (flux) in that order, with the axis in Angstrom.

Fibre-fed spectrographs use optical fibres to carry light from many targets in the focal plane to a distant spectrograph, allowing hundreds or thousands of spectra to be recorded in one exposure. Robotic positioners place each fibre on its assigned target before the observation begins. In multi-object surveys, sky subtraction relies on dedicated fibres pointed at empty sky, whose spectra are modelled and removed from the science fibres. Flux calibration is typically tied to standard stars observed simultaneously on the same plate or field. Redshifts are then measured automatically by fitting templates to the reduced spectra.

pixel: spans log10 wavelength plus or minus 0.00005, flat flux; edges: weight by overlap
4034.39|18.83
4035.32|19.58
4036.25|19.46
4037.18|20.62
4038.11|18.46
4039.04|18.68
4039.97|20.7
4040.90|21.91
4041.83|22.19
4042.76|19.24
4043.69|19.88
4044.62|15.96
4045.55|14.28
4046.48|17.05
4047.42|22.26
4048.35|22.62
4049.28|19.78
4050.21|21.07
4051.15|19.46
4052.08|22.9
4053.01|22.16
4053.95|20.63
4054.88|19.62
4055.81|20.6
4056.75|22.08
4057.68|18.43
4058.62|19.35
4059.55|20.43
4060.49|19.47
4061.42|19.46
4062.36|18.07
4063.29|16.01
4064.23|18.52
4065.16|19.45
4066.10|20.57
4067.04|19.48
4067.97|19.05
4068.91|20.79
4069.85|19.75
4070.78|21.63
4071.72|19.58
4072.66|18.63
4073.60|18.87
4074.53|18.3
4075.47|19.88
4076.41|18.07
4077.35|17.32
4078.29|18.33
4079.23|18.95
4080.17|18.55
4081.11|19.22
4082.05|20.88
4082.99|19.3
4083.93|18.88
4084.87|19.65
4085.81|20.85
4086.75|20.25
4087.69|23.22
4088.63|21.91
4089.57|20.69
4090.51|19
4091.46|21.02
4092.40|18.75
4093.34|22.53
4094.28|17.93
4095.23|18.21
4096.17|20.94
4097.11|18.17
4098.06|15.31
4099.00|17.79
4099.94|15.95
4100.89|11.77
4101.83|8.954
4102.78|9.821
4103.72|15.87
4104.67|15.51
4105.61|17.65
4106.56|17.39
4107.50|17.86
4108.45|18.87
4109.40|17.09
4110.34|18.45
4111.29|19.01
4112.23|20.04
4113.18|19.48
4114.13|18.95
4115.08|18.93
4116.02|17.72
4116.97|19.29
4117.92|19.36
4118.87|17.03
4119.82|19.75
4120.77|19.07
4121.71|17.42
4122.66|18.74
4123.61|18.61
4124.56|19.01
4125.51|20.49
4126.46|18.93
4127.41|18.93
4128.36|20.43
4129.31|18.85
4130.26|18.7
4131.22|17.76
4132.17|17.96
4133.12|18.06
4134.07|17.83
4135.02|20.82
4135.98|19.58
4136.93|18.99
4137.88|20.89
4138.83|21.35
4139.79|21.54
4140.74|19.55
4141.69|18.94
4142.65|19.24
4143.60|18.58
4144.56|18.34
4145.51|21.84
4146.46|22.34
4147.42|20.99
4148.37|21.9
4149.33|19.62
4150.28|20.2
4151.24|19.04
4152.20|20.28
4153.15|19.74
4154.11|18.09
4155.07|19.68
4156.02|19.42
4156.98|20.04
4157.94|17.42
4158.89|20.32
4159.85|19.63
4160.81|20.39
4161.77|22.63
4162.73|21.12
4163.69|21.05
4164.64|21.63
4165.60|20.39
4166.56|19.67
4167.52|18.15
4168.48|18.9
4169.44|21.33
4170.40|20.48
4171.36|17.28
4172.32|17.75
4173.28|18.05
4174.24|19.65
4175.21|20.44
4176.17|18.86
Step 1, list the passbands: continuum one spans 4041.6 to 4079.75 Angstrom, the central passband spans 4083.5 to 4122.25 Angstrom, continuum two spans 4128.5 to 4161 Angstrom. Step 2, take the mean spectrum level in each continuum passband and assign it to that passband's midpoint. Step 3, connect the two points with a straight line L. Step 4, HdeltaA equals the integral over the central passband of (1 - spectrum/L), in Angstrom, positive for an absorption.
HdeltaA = 2.71 Angstrom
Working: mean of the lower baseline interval 19.5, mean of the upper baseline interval 19.6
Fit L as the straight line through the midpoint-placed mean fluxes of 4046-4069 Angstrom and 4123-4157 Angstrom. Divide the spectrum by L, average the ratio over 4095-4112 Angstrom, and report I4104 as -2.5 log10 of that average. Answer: 0.20 mag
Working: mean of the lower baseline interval 19.9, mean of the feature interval 16.4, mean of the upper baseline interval 19.6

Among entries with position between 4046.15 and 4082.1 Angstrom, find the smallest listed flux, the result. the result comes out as 16.01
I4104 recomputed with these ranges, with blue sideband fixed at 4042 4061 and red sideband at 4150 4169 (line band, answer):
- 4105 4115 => 0.082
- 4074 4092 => 0.011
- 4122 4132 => 0.052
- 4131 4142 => 0.022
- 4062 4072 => 0.029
